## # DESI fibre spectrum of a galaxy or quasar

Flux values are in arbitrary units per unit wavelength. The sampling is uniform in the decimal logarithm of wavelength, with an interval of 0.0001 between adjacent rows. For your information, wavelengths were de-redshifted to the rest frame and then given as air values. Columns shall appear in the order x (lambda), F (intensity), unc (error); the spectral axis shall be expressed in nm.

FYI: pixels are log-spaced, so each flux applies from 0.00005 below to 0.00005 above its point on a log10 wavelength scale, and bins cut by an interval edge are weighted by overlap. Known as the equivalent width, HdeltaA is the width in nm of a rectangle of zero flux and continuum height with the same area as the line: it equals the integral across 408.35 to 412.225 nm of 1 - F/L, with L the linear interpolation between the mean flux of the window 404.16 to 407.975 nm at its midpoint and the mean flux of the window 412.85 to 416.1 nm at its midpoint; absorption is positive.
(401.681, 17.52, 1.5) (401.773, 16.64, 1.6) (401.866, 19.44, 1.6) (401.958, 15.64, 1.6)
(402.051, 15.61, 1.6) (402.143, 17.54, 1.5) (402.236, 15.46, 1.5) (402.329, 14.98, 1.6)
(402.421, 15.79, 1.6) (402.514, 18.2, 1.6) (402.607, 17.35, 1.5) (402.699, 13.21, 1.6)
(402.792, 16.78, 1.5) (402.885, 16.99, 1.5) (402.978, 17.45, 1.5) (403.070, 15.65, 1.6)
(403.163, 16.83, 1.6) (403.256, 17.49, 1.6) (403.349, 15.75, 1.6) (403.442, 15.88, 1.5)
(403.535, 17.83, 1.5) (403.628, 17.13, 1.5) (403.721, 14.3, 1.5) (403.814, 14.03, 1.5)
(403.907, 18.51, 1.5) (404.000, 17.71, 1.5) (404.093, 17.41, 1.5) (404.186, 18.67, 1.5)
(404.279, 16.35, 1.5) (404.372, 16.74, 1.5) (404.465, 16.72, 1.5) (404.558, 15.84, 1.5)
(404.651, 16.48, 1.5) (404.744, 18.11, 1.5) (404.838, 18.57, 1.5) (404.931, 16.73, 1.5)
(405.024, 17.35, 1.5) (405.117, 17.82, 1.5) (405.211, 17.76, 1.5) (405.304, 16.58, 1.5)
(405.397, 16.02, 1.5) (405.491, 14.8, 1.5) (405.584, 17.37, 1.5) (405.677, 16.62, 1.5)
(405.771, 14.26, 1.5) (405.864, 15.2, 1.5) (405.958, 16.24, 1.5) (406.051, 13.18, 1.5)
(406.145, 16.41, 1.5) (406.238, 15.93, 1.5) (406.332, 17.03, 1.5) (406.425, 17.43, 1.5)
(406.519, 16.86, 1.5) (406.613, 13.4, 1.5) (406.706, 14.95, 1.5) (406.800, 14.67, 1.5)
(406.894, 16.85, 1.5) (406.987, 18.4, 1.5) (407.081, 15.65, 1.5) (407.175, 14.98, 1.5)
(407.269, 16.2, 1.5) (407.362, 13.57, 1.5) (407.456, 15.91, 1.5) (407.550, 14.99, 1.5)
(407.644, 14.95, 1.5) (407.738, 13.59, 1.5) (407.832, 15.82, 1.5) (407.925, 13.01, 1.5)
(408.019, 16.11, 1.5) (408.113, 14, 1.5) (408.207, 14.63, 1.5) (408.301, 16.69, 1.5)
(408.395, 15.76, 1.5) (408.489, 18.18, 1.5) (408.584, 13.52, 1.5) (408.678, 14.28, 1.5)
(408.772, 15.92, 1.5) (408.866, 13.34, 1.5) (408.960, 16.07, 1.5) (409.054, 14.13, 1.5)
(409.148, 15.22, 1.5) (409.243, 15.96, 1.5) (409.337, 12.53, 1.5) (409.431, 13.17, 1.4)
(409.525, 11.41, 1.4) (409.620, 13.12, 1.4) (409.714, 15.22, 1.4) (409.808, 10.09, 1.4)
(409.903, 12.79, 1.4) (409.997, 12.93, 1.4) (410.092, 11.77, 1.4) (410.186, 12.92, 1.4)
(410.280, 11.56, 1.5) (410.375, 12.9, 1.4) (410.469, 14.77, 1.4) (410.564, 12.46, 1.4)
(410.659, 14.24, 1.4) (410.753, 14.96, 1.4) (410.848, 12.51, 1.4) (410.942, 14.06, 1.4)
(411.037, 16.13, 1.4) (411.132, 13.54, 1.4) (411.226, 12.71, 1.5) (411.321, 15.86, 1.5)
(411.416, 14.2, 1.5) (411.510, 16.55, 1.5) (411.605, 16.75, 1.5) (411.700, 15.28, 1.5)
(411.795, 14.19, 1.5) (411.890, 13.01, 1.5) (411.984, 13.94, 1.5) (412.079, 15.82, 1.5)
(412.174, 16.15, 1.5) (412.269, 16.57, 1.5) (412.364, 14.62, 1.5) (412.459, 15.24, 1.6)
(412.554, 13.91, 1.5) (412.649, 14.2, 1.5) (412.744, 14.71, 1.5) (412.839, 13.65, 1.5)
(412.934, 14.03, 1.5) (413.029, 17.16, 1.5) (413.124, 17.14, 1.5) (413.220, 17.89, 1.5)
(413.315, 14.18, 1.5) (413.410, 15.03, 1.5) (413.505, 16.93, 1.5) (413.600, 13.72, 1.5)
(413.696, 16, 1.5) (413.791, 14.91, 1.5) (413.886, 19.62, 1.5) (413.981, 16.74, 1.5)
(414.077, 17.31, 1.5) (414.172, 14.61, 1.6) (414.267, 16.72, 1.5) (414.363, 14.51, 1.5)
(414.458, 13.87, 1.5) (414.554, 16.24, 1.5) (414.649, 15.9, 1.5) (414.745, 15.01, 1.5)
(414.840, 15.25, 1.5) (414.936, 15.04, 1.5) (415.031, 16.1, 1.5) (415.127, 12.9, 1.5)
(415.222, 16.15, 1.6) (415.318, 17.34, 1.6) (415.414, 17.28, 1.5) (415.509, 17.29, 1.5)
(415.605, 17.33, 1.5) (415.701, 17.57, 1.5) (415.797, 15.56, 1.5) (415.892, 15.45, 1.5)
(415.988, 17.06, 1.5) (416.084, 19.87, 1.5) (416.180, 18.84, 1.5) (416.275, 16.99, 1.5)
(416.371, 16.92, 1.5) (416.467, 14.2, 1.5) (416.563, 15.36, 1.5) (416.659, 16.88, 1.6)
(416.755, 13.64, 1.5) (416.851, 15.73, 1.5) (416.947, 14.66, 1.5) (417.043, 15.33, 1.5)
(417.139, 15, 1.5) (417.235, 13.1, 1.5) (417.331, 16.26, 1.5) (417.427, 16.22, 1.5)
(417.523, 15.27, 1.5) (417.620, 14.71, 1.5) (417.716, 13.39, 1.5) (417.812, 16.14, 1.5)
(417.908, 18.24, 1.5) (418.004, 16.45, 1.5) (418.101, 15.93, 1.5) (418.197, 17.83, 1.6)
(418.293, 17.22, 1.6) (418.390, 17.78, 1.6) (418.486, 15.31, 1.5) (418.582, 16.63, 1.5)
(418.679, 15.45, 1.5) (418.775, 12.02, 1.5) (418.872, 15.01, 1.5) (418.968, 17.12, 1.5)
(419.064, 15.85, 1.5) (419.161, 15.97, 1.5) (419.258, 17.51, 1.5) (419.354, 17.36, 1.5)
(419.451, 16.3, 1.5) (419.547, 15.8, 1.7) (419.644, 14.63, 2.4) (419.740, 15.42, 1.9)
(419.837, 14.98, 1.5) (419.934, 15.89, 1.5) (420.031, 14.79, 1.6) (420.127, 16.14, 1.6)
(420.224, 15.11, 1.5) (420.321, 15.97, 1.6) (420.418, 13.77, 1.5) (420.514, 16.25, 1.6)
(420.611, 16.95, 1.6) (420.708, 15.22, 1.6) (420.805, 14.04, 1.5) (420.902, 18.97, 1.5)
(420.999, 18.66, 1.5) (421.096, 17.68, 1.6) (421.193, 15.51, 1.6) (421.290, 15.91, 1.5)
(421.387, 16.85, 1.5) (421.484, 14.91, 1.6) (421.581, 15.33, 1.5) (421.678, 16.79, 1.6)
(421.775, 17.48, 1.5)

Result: 0.46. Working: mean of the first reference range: 16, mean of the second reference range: 16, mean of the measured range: 14.1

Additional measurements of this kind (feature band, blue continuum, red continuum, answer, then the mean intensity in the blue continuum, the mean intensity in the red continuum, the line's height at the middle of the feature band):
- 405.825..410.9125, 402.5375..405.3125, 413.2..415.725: 0.576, 16.8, 15.9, 16.4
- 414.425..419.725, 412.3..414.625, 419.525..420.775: -0.167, 15.6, 15.4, 15.5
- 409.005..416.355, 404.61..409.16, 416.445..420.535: 0.293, 15.7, 15.6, 15.7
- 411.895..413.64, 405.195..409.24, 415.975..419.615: 0.060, 15.5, 16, 15.8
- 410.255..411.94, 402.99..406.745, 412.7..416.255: 0.206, 16.5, 16.1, 16.2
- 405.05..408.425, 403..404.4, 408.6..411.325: -0.100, 16.7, 13.6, 15.2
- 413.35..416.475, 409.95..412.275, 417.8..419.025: -0.193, 14.2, 16.2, 15.3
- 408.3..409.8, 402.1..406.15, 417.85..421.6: 0.173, 16.5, 16.1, 16.4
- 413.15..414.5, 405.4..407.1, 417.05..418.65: 0.002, 15.9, 15.9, 15.9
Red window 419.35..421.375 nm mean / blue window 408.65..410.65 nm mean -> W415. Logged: 1.19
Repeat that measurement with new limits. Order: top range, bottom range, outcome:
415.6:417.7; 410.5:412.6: 1.09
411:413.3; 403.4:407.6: 0.93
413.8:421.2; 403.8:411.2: 1.05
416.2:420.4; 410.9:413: 1.06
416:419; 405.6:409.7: 1.05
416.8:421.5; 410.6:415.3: 1.04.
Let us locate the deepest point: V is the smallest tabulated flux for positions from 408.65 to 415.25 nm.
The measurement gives 10.09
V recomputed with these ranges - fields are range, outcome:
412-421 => 12.02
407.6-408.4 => 13.01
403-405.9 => 14.03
